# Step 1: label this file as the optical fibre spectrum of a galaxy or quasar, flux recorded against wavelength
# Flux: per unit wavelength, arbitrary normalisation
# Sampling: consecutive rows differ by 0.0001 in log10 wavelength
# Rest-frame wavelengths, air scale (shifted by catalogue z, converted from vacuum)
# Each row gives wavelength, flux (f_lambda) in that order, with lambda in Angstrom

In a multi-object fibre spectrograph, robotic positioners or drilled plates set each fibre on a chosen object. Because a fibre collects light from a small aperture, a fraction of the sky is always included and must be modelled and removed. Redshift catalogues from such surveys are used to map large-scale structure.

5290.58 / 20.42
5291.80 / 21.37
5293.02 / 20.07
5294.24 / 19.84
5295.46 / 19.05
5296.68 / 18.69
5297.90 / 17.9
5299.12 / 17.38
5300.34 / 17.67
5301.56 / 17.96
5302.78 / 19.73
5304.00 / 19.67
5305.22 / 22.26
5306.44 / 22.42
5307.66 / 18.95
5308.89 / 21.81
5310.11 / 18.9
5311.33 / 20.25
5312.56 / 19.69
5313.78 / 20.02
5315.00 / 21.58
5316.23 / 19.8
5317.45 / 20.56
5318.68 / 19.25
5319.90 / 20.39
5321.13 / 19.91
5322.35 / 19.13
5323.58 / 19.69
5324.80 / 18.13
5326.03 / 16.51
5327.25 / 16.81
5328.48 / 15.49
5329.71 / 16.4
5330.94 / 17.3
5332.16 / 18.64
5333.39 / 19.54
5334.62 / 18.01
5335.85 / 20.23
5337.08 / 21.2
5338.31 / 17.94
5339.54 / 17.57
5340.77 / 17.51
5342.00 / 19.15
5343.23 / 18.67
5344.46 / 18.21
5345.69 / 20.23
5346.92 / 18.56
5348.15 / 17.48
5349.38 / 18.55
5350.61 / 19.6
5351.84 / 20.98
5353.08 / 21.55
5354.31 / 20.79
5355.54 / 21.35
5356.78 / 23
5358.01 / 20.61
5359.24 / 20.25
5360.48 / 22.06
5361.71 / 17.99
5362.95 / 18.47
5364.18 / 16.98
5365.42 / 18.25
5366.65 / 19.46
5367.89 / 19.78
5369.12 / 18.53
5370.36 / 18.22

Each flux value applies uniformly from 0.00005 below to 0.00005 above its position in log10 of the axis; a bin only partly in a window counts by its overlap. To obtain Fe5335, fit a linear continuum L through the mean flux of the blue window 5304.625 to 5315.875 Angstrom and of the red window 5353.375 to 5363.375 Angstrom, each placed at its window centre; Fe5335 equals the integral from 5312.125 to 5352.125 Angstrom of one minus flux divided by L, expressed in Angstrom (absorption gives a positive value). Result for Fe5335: 3.45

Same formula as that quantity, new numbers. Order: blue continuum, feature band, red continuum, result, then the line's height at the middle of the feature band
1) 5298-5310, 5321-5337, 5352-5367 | 1.3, 19.9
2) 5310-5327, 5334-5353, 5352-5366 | 0.9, 19.9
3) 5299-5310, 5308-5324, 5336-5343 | -0.5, 19.5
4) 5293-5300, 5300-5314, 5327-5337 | -1.2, 18.5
